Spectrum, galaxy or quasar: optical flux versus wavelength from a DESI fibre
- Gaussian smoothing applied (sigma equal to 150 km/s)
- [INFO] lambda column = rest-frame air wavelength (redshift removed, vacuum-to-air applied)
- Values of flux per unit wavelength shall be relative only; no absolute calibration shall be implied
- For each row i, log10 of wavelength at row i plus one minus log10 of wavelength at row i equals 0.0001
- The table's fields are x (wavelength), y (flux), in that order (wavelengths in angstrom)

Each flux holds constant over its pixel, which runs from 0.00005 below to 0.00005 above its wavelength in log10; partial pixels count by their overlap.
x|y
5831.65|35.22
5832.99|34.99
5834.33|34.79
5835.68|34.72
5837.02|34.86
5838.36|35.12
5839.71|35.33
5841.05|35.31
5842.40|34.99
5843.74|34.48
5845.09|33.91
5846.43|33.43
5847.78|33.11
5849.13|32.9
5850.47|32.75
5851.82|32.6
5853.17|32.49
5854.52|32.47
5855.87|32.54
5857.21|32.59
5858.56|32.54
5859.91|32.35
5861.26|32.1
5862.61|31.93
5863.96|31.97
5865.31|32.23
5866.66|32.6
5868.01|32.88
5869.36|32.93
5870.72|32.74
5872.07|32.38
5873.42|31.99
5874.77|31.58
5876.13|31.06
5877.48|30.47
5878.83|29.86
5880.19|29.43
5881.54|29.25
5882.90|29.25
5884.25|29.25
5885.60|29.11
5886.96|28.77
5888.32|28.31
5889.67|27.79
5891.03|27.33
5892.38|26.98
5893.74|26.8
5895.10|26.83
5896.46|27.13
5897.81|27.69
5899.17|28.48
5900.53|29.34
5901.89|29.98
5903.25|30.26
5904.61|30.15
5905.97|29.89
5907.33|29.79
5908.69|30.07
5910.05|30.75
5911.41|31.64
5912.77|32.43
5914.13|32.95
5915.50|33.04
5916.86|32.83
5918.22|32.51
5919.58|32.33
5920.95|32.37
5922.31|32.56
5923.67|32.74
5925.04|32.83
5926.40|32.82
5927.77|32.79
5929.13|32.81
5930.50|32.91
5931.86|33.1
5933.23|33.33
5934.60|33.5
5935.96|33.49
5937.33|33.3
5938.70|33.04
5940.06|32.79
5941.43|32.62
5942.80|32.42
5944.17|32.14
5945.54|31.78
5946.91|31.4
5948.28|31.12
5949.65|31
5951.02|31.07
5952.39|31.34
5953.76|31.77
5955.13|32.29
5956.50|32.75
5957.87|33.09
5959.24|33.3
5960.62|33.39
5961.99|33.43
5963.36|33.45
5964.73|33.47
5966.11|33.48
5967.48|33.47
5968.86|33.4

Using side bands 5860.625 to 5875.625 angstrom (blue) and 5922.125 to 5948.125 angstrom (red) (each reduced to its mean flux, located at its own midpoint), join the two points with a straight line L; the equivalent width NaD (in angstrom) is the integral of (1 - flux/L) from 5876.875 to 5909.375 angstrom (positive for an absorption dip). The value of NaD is 3.6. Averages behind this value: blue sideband 32.3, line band 28.8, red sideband 32.7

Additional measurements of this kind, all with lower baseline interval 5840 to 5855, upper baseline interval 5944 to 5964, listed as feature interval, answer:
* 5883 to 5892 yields 1.26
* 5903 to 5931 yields 0.63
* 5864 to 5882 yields 0.92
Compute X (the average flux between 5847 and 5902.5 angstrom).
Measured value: 30.6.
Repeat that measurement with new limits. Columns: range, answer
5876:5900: 28.5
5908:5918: 32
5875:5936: 30.6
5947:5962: 32.1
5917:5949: 32.6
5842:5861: 33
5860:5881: 31.7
